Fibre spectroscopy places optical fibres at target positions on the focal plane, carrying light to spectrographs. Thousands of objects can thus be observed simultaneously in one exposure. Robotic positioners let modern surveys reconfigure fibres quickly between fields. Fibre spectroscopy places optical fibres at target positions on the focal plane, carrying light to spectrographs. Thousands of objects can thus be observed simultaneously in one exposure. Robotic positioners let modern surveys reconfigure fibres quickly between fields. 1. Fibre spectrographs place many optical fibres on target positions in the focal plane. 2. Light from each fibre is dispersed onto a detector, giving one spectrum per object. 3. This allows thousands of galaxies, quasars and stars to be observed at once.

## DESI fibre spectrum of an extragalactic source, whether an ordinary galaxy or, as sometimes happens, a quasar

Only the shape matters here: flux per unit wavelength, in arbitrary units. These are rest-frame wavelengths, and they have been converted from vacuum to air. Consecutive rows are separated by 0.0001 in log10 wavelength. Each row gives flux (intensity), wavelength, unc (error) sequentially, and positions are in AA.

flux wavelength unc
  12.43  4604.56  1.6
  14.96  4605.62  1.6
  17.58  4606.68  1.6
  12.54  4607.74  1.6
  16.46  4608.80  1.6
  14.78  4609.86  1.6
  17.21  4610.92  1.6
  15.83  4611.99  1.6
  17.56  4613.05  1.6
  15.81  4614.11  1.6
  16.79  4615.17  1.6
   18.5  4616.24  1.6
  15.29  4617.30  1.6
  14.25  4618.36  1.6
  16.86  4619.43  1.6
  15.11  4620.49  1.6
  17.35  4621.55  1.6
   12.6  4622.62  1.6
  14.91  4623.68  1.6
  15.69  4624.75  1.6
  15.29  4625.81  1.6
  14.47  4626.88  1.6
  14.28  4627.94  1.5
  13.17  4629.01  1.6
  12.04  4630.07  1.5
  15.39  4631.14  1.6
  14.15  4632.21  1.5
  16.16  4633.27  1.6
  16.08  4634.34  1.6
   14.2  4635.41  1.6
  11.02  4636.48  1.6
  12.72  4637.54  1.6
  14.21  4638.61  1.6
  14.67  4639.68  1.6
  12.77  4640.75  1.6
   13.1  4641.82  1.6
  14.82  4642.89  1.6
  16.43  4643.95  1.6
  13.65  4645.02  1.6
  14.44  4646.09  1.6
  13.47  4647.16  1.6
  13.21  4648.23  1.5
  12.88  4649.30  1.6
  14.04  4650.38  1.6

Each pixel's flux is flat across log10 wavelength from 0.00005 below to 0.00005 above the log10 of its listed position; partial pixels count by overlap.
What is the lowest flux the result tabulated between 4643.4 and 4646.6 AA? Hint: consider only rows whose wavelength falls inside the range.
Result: 13.65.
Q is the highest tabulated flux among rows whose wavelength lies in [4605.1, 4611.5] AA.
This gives 17.58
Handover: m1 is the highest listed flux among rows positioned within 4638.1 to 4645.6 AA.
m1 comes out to 16.43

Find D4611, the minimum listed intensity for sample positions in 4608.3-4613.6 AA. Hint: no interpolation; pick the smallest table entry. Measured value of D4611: 14.78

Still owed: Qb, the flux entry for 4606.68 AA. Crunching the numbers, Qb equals 17.58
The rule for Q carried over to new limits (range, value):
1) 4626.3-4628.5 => 14.47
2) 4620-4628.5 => 17.35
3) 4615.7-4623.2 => 18.5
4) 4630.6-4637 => 16.16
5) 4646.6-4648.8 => 13.47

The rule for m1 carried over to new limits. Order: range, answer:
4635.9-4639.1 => 14.21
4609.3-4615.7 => 17.56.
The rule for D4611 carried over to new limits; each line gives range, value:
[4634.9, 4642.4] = 11.02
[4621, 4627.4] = 12.6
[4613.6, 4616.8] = 15.81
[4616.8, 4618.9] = 14.25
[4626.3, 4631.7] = 12.04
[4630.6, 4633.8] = 14.15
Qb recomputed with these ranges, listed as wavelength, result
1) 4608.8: 16.46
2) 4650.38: 14.04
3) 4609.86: 14.78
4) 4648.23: 13.21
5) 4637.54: 12.72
